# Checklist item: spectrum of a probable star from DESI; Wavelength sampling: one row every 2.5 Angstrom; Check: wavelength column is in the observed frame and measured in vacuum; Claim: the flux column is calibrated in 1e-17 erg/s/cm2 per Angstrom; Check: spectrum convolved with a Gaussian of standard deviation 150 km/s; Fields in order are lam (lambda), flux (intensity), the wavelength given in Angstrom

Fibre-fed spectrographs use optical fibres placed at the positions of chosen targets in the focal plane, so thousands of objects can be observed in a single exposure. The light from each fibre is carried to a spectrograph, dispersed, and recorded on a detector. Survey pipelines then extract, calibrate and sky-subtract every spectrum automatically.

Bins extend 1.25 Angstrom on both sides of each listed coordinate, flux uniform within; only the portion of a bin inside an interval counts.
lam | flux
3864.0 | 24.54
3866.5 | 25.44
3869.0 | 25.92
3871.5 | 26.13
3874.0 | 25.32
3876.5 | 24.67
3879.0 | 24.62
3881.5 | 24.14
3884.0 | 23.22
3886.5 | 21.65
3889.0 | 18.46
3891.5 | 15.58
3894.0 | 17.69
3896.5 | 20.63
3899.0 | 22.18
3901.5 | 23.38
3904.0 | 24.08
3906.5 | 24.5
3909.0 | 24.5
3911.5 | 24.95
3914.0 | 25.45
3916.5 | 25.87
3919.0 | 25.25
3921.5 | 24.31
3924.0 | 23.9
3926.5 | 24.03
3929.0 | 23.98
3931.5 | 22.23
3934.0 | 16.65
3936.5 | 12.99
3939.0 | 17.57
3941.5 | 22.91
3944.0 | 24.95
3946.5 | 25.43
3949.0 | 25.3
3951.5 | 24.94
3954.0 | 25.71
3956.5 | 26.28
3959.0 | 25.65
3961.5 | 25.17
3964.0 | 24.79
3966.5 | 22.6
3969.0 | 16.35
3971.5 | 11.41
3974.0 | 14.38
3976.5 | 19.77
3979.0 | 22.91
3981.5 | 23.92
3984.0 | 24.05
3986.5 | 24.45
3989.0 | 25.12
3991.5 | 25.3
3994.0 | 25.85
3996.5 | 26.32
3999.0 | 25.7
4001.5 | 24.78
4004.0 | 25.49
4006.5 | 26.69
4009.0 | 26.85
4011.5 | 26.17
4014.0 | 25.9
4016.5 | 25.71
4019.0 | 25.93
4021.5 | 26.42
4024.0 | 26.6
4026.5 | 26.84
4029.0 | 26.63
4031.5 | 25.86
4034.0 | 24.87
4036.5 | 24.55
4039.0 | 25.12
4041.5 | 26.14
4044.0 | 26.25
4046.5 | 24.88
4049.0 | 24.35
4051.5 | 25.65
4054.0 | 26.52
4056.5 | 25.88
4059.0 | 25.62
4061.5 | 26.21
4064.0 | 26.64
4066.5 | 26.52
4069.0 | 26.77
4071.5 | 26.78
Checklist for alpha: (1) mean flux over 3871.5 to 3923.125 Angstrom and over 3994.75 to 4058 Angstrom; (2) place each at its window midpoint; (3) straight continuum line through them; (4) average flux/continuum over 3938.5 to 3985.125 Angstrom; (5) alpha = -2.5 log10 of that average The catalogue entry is 0.10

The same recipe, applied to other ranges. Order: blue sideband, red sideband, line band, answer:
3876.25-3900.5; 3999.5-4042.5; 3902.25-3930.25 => -0.113 mag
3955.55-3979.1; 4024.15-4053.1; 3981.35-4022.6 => -0.112 mag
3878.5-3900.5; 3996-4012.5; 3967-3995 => 0.178 mag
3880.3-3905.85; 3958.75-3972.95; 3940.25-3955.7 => -0.200 mag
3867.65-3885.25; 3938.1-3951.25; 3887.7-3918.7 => 0.091 mag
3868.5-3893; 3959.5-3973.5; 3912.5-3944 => -0.045 mag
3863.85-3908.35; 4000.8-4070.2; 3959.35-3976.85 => 0.249 mag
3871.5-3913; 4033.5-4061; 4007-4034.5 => -0.052 mag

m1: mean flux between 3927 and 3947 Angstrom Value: 20.8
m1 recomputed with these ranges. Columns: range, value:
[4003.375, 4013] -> 26.3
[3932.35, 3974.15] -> 21.5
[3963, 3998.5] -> 22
